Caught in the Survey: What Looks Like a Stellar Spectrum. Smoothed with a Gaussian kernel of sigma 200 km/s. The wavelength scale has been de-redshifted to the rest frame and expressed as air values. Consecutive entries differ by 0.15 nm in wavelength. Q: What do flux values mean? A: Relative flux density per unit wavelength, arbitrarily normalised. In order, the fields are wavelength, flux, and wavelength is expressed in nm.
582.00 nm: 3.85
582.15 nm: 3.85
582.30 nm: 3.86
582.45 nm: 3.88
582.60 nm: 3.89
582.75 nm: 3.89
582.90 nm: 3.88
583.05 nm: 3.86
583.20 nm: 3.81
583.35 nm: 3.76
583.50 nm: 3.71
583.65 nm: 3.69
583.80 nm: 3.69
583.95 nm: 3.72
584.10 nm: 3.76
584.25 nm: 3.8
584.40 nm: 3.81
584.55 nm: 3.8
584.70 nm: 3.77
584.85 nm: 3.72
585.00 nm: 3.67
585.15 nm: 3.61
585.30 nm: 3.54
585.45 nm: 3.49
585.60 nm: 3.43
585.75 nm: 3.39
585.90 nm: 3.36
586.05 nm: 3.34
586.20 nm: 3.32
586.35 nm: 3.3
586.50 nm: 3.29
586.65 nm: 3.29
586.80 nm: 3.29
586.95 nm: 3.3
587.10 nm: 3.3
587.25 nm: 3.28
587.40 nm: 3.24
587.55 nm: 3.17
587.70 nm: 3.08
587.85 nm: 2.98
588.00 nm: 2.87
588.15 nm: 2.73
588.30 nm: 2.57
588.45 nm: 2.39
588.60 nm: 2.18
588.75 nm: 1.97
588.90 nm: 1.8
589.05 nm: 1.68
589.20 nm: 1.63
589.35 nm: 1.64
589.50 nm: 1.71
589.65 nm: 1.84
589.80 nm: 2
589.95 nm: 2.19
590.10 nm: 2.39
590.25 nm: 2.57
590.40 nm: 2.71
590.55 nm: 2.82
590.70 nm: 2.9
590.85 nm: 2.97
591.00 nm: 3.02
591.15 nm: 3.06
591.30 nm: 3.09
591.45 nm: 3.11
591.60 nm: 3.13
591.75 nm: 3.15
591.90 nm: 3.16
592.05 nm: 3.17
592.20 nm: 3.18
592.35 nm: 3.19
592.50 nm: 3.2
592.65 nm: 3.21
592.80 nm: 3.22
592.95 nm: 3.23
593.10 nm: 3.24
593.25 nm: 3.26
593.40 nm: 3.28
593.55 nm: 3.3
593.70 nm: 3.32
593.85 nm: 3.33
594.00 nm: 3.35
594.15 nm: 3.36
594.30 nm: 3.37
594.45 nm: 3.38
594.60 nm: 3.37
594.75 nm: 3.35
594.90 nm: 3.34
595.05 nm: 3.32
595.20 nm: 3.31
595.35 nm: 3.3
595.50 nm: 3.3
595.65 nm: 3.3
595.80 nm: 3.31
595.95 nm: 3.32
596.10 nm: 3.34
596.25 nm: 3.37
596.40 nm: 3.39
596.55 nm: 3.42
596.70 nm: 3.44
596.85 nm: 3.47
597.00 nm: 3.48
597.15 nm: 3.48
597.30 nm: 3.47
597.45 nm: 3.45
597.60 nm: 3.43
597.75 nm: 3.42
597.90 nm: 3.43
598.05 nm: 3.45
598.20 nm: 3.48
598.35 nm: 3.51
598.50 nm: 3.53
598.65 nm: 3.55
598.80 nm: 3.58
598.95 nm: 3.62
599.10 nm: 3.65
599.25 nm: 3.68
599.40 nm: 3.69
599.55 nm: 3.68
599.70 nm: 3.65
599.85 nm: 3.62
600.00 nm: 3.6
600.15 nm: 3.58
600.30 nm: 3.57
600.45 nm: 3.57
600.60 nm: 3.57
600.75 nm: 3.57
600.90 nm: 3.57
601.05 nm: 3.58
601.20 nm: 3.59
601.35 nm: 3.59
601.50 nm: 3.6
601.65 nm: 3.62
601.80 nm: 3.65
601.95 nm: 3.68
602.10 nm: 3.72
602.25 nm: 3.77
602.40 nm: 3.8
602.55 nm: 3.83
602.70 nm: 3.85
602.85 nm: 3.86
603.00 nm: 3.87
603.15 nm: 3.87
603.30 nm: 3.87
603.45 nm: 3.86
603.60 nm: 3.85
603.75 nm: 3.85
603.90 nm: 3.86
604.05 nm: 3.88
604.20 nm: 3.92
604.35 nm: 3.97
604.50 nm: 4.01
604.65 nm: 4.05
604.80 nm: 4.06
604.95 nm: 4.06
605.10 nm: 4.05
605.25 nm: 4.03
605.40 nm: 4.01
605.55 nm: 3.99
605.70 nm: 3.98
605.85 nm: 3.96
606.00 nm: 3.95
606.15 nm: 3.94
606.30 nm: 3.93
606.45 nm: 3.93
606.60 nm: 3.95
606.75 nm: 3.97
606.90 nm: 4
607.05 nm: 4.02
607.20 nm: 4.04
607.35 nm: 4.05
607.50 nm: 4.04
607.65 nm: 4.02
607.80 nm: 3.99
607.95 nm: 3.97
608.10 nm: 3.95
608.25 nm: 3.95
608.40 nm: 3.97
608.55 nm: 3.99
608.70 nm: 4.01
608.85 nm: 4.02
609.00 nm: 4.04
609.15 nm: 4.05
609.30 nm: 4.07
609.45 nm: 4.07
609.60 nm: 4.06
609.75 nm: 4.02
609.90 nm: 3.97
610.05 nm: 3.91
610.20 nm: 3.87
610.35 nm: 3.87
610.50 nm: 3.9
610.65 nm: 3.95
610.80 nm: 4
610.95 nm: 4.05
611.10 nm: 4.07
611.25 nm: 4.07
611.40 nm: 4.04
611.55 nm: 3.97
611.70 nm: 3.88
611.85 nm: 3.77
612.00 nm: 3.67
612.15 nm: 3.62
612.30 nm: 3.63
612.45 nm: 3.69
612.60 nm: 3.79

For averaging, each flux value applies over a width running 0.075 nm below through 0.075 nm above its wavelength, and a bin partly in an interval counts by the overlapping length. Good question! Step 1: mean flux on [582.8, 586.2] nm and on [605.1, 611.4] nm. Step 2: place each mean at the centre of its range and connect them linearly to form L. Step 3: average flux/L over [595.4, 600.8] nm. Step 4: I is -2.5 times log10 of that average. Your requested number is 0.104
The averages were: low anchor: 3.66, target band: 3.5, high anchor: 3.99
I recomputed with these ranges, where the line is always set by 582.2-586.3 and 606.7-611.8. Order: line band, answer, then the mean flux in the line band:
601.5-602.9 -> 0.05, 3.74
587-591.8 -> 0.40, 2.6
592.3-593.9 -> 0.17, 3.25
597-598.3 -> 0.12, 3.45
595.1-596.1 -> 0.16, 3.31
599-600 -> 0.06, 3.66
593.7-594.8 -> 0.14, 3.36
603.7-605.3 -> -0.01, 3.98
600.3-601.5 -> 0.09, 3.58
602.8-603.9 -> 0.02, 3.86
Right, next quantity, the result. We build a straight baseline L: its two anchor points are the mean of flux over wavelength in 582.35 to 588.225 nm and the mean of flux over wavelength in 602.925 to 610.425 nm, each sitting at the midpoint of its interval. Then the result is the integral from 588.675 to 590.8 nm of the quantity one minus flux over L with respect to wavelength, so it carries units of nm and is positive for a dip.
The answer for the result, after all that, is 0.86 nm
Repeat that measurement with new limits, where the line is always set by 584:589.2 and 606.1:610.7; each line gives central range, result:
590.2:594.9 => 0.289 nm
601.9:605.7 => -0.098 nm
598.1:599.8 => 0.010 nm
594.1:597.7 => 0.127 nm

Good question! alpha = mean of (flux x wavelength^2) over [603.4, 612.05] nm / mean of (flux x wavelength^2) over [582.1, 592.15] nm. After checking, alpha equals 1.4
